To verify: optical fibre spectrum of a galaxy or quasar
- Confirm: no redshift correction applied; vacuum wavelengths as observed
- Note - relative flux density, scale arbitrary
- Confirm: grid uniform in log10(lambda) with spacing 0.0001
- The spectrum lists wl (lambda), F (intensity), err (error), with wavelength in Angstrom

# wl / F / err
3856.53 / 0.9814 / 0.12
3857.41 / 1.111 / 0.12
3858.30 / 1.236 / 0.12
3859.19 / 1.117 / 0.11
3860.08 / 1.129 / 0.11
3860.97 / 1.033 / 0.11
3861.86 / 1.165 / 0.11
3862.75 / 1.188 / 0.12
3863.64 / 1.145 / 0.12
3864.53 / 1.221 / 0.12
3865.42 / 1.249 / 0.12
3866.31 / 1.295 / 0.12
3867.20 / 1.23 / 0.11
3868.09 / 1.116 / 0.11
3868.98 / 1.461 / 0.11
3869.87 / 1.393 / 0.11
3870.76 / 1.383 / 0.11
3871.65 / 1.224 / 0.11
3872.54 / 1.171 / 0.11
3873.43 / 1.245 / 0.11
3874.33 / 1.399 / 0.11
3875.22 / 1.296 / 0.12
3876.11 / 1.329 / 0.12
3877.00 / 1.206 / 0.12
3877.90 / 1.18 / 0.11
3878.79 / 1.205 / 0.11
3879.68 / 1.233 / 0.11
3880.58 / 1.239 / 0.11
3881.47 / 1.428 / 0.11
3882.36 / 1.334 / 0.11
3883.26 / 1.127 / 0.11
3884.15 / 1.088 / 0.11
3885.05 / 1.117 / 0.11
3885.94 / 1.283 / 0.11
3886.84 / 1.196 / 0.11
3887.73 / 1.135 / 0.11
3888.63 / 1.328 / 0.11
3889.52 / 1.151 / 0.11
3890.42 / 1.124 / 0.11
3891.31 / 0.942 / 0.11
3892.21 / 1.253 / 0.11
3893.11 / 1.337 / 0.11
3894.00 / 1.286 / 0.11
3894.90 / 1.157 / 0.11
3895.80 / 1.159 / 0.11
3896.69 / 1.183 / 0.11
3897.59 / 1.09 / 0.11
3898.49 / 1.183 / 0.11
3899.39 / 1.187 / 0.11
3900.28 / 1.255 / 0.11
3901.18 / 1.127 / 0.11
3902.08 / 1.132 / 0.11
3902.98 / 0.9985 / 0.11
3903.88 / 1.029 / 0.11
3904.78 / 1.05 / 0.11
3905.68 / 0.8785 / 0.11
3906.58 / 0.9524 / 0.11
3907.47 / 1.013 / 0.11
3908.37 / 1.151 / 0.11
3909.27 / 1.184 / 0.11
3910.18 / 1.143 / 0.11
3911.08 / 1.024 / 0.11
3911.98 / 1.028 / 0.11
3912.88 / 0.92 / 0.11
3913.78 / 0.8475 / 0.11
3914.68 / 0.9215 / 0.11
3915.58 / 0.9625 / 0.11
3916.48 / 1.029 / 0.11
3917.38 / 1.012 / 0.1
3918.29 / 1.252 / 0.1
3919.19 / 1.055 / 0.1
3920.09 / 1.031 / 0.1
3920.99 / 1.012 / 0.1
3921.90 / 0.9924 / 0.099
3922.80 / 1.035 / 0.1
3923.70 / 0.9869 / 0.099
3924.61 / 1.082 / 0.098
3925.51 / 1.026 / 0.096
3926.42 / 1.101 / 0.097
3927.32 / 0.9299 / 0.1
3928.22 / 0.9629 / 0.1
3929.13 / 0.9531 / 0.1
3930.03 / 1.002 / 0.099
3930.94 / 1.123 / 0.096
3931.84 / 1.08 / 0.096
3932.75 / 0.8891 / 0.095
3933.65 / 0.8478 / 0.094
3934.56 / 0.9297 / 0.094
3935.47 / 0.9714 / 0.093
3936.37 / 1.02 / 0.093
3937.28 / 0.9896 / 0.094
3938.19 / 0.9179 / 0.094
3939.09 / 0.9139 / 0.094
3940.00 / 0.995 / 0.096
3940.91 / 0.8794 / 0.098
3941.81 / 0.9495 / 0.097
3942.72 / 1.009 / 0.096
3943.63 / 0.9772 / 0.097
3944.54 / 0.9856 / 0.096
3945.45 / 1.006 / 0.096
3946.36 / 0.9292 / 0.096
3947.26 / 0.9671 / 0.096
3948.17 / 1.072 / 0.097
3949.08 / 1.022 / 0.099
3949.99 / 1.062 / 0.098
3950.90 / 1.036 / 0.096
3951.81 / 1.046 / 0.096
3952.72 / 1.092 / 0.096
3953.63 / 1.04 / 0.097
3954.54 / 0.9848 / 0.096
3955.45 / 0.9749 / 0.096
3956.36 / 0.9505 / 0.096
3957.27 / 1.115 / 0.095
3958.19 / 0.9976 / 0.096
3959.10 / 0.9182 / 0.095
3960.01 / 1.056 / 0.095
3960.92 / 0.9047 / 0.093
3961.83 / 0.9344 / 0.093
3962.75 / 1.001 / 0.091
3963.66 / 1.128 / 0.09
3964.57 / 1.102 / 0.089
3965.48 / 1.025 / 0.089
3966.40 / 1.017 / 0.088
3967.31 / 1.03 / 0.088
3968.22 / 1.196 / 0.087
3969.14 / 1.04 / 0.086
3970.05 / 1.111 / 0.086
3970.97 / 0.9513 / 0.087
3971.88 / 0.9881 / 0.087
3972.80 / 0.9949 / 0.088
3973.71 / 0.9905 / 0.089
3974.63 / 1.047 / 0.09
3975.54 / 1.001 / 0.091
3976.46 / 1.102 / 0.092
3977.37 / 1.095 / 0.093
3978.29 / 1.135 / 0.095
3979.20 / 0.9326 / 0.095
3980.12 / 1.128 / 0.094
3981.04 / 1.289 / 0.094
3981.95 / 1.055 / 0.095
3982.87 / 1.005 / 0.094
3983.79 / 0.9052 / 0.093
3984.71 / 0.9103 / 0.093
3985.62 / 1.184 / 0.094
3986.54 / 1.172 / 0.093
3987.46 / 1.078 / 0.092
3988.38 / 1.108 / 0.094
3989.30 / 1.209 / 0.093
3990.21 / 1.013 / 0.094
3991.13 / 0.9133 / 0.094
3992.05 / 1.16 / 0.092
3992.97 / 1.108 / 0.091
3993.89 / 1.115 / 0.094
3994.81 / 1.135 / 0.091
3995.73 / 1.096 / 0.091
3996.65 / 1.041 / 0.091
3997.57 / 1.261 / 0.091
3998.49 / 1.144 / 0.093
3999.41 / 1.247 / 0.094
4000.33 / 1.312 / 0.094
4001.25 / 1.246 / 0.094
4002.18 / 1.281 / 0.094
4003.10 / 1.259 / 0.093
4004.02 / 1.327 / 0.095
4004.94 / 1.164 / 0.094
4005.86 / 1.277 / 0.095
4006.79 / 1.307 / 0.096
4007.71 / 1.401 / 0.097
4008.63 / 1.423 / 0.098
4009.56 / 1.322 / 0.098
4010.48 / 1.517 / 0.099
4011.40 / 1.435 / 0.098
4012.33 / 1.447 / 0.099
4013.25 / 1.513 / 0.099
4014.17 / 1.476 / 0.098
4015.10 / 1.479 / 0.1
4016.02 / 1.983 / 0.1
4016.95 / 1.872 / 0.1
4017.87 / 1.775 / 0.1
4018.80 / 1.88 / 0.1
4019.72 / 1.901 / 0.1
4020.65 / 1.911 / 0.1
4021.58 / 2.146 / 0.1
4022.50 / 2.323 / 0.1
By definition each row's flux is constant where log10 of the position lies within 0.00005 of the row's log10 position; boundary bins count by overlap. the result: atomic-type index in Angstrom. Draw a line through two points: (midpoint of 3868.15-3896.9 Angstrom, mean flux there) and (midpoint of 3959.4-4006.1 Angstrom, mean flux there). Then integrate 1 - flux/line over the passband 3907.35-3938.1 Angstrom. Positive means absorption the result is 4.3 Angstrom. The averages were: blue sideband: 1.24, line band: 1.01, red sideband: 1.1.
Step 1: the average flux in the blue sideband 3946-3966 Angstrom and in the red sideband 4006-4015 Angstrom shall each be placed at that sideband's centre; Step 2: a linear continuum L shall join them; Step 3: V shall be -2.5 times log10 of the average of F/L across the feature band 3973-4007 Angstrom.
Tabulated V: 0.131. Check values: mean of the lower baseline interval 1.02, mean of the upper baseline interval 1.42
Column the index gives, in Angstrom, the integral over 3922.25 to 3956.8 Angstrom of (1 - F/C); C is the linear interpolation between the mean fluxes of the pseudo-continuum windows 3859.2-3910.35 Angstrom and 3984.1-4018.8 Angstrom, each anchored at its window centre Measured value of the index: 6.8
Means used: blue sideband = 1.19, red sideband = 1.3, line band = 0.993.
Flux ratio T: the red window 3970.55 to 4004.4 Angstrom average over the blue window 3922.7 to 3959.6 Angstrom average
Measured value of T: 1.1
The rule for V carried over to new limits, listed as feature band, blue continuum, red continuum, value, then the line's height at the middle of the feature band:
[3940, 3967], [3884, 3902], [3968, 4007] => 0.13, 1.14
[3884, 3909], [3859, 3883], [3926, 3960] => 0.02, 1.16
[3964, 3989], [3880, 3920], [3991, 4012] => 0.15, 1.21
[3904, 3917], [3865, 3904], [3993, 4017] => 0.23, 1.24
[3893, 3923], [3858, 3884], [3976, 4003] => 0.12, 1.2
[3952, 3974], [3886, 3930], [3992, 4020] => 0.22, 1.25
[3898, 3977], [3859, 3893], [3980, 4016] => 0.20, 1.22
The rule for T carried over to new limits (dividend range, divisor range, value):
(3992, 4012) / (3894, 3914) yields 1.16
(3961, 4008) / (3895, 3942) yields 1.08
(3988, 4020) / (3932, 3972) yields 1.35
